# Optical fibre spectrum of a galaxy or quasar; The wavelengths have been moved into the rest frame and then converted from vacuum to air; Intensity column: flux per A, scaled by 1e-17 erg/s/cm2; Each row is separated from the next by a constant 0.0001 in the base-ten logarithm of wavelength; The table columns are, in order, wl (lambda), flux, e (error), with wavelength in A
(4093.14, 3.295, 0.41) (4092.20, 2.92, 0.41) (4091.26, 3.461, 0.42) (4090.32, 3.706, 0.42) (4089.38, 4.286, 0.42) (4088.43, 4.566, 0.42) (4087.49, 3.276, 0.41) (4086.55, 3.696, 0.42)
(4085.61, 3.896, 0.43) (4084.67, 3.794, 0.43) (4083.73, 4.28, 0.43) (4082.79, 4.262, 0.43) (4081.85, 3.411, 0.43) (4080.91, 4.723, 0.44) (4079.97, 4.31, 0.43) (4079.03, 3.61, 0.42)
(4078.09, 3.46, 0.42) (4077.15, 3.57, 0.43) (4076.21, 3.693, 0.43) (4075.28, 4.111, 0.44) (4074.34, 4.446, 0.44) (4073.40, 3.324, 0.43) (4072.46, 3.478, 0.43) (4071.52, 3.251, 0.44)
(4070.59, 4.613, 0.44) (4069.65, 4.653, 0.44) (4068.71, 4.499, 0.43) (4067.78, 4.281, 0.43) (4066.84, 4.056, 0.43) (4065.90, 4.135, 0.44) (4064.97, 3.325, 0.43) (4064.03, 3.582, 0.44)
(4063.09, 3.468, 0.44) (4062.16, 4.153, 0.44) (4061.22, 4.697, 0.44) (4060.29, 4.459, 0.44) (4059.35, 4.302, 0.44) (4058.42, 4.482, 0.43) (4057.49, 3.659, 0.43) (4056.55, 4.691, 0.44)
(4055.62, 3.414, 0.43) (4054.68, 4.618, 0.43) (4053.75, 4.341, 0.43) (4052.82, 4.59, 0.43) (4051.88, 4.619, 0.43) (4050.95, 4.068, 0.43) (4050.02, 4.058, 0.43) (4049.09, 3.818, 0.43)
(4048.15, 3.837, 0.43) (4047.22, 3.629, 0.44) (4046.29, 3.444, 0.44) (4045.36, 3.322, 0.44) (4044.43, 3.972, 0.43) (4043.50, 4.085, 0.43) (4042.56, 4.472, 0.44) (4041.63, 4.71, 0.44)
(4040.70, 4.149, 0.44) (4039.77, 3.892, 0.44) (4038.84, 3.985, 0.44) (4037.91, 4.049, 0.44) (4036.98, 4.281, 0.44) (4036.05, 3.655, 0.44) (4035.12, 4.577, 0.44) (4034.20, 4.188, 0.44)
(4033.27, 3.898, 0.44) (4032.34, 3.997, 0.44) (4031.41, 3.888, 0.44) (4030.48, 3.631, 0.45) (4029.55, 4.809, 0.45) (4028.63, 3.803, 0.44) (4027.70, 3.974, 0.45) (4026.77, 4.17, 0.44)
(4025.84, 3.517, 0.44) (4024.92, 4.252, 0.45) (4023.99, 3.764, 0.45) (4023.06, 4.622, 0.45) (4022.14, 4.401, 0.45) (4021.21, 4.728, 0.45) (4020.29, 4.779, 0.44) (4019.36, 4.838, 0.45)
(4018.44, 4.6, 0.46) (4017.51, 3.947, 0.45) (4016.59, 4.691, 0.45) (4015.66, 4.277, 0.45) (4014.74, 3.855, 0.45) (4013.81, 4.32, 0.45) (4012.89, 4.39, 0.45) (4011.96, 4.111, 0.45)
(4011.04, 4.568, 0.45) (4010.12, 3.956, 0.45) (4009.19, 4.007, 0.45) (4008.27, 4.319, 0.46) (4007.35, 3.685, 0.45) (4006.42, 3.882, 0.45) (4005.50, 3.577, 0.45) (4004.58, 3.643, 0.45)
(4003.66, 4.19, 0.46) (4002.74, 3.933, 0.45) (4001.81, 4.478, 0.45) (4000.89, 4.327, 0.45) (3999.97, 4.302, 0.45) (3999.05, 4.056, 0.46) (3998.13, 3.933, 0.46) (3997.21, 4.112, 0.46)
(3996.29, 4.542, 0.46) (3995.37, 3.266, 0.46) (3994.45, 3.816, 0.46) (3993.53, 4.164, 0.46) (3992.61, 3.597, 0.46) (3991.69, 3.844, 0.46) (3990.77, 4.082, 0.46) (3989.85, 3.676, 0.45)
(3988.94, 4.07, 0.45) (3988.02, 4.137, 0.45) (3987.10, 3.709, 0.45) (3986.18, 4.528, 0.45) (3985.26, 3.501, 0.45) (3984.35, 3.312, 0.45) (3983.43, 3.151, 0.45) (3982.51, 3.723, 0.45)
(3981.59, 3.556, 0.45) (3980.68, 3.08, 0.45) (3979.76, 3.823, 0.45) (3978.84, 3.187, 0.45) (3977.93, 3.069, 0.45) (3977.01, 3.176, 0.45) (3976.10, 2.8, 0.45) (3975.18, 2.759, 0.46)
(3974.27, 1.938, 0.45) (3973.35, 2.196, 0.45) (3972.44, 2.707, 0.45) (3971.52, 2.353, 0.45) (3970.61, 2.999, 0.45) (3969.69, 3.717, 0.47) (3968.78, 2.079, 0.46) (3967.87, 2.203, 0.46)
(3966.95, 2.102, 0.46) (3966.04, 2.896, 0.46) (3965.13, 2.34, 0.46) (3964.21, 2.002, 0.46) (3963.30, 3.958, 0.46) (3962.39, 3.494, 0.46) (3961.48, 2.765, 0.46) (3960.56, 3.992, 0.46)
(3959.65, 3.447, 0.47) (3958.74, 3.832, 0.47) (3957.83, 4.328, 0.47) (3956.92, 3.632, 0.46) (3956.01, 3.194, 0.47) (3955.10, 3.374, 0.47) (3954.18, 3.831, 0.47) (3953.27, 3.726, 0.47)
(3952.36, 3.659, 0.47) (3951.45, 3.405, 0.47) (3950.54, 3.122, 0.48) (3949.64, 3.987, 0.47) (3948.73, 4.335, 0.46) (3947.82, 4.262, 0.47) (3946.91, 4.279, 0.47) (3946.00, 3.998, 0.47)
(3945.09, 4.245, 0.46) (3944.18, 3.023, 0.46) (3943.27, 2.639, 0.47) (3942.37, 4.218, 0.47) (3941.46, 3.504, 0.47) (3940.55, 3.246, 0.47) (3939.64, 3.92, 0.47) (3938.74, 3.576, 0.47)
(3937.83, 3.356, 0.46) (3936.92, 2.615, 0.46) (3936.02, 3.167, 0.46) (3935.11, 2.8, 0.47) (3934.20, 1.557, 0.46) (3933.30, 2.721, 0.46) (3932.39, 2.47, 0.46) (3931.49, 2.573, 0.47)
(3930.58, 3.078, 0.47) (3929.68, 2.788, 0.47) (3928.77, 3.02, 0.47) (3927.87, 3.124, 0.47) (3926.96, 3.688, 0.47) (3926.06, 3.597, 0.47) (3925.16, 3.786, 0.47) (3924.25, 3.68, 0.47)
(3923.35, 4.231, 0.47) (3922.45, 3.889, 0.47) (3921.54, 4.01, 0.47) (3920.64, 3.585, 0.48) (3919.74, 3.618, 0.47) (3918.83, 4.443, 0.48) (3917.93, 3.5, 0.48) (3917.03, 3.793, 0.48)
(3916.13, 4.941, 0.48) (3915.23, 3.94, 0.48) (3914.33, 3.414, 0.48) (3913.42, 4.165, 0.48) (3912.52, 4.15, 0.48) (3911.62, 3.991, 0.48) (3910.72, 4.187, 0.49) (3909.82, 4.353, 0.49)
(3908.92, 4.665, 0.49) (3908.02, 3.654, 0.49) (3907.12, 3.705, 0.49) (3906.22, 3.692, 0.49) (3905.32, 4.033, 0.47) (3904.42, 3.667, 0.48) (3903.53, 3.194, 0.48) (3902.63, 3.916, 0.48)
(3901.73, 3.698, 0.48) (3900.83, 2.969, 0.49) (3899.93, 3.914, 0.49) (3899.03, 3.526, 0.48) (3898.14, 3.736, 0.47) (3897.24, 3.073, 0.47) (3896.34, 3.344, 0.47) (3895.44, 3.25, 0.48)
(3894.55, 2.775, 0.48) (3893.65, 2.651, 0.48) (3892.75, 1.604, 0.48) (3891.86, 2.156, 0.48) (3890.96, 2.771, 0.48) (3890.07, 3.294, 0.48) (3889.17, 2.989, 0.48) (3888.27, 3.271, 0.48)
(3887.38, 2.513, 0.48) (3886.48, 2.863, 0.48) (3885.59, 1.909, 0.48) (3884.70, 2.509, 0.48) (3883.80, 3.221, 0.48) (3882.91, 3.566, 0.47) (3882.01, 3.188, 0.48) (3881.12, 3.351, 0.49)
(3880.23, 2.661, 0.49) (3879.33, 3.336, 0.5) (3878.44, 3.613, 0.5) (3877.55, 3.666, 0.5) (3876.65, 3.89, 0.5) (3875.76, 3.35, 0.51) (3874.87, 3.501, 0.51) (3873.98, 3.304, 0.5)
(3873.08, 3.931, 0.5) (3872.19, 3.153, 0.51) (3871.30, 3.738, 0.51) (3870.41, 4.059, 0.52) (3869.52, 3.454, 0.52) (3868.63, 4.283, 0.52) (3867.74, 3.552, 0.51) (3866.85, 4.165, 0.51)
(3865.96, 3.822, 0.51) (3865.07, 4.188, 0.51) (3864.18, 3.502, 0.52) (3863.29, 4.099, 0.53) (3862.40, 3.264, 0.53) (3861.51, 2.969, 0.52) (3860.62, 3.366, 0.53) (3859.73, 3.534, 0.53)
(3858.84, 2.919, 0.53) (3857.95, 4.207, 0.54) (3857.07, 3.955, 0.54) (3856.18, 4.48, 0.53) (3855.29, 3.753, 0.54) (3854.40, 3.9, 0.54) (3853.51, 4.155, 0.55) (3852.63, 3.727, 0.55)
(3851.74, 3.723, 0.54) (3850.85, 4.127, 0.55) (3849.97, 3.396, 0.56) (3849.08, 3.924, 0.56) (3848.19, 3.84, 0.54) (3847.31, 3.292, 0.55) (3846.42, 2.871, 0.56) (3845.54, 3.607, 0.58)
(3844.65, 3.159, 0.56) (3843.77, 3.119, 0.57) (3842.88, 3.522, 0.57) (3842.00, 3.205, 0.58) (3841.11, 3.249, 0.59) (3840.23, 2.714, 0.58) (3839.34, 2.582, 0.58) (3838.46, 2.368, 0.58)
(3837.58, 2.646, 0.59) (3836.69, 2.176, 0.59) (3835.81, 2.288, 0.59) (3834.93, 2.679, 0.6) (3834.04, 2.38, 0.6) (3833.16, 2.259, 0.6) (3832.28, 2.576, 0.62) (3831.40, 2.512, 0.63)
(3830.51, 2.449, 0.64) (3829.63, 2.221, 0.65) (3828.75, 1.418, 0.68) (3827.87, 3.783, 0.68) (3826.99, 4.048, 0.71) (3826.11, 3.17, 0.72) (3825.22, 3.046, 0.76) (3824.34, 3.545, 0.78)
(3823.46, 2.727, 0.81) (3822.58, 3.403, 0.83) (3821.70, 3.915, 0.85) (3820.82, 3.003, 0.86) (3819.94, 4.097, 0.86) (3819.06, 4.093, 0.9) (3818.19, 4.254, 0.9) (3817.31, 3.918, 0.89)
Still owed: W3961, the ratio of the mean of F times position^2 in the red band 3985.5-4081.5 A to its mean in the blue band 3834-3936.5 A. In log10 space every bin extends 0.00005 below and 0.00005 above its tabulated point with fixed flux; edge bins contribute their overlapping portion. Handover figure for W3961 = 1.3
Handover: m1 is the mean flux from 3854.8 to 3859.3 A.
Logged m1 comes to 3.86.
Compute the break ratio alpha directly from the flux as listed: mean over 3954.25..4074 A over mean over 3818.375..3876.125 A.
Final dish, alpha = 1.14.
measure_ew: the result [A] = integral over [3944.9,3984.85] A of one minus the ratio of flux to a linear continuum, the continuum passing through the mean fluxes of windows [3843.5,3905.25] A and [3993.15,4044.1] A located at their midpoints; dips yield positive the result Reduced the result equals 6.2 A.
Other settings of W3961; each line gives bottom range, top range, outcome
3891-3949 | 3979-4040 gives 1.20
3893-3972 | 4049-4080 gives 1.25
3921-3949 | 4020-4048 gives 1.26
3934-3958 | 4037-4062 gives 1.23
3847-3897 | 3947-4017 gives 1.12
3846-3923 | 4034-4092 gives 1.24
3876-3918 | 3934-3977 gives 0.98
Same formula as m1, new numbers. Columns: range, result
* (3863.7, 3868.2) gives 3.85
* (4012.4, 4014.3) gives 4.33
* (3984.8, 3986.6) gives 4.01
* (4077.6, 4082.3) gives 3.9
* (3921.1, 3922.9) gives 3.94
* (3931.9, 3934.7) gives 2.26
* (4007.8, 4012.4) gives 4.2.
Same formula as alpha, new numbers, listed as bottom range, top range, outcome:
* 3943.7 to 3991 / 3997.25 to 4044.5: 1.24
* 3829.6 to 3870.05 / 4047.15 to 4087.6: 1.21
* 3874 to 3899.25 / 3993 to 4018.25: 1.34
